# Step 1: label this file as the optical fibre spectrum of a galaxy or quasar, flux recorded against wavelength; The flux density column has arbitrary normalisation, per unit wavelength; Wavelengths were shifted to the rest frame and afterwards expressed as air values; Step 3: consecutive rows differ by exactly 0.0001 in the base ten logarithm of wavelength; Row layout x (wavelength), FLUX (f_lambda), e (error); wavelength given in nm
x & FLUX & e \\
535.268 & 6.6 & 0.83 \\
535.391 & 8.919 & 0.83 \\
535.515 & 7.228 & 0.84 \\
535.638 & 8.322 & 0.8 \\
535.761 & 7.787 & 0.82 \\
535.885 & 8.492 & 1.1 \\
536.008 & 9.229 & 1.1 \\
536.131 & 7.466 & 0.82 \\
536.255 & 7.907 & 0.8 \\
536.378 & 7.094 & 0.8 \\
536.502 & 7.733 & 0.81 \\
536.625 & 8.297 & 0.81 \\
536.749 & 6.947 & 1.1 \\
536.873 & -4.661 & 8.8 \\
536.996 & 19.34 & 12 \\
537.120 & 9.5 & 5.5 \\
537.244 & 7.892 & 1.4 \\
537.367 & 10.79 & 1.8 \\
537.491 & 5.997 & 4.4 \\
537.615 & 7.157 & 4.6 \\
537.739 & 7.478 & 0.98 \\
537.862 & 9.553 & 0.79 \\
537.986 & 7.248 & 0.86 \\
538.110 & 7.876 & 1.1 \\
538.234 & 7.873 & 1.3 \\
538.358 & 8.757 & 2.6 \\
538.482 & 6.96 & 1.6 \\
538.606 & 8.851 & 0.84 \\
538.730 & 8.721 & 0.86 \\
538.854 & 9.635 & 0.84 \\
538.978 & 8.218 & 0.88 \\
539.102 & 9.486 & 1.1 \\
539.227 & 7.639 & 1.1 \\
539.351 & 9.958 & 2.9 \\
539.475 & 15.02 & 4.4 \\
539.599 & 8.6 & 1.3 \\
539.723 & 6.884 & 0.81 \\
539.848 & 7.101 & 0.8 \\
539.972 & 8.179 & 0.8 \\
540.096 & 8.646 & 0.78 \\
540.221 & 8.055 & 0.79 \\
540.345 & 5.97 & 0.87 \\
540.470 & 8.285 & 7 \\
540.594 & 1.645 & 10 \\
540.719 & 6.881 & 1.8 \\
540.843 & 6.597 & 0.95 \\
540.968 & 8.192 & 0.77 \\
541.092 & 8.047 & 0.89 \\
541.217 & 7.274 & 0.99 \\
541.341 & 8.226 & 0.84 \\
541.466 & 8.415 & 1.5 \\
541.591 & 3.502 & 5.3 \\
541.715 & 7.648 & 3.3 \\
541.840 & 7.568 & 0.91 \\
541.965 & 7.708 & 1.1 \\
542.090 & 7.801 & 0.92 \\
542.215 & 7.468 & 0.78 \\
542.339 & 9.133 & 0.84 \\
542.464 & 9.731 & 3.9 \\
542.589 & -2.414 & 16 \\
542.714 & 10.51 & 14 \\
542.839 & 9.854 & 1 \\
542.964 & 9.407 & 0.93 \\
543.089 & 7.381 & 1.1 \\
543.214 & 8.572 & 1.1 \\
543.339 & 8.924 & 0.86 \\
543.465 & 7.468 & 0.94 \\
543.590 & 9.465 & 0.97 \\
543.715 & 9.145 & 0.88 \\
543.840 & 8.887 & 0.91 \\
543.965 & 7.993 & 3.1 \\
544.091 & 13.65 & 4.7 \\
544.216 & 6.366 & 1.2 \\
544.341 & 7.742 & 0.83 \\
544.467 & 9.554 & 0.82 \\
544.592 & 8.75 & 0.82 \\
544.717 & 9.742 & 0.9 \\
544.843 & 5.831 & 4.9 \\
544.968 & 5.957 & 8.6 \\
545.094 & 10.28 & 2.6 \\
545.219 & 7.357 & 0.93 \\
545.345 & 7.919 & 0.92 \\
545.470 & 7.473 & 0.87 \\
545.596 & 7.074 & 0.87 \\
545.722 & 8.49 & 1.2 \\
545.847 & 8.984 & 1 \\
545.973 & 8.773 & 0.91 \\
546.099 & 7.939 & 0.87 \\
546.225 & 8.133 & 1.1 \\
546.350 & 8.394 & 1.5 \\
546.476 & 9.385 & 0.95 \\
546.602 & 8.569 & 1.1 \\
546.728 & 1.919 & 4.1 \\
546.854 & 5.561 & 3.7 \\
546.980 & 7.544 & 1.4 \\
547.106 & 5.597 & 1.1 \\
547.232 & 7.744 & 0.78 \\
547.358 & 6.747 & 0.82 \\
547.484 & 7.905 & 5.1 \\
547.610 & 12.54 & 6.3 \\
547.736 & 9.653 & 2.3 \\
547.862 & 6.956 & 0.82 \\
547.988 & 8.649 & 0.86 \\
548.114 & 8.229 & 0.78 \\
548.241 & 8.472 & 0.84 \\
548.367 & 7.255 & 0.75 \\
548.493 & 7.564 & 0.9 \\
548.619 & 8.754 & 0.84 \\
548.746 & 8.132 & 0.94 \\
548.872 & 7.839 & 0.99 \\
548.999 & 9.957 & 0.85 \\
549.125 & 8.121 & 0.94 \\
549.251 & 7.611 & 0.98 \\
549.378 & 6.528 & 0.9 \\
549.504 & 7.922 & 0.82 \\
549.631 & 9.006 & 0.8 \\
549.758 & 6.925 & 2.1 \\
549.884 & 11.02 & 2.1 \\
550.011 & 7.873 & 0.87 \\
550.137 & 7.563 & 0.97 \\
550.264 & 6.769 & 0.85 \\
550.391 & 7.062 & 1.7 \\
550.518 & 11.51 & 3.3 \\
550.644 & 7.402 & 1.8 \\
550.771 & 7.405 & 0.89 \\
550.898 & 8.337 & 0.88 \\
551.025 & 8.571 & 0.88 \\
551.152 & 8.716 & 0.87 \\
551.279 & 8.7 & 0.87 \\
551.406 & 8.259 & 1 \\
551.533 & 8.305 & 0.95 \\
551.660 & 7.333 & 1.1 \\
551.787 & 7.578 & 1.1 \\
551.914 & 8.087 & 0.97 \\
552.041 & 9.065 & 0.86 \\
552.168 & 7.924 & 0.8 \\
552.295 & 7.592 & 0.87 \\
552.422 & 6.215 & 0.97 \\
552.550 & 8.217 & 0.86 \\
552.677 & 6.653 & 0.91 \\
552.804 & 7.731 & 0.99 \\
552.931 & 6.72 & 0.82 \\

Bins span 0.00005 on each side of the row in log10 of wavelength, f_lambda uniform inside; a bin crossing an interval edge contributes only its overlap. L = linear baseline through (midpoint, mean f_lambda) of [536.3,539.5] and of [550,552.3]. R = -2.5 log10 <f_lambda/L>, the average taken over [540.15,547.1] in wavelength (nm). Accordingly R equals 0.08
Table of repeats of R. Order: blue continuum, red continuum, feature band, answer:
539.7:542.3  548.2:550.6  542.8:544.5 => -0.18 mag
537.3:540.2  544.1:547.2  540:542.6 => 0.17 mag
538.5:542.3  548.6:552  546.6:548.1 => 0.09 mag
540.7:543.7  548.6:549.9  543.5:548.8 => -0.02 mag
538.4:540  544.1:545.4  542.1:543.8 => 0.05 mag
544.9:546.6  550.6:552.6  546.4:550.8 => 0.02 mag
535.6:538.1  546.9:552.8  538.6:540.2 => -0.13 mag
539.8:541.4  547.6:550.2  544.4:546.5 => -0.05 mag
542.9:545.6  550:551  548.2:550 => -0.01 mag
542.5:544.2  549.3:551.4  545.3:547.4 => 0.12 mag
